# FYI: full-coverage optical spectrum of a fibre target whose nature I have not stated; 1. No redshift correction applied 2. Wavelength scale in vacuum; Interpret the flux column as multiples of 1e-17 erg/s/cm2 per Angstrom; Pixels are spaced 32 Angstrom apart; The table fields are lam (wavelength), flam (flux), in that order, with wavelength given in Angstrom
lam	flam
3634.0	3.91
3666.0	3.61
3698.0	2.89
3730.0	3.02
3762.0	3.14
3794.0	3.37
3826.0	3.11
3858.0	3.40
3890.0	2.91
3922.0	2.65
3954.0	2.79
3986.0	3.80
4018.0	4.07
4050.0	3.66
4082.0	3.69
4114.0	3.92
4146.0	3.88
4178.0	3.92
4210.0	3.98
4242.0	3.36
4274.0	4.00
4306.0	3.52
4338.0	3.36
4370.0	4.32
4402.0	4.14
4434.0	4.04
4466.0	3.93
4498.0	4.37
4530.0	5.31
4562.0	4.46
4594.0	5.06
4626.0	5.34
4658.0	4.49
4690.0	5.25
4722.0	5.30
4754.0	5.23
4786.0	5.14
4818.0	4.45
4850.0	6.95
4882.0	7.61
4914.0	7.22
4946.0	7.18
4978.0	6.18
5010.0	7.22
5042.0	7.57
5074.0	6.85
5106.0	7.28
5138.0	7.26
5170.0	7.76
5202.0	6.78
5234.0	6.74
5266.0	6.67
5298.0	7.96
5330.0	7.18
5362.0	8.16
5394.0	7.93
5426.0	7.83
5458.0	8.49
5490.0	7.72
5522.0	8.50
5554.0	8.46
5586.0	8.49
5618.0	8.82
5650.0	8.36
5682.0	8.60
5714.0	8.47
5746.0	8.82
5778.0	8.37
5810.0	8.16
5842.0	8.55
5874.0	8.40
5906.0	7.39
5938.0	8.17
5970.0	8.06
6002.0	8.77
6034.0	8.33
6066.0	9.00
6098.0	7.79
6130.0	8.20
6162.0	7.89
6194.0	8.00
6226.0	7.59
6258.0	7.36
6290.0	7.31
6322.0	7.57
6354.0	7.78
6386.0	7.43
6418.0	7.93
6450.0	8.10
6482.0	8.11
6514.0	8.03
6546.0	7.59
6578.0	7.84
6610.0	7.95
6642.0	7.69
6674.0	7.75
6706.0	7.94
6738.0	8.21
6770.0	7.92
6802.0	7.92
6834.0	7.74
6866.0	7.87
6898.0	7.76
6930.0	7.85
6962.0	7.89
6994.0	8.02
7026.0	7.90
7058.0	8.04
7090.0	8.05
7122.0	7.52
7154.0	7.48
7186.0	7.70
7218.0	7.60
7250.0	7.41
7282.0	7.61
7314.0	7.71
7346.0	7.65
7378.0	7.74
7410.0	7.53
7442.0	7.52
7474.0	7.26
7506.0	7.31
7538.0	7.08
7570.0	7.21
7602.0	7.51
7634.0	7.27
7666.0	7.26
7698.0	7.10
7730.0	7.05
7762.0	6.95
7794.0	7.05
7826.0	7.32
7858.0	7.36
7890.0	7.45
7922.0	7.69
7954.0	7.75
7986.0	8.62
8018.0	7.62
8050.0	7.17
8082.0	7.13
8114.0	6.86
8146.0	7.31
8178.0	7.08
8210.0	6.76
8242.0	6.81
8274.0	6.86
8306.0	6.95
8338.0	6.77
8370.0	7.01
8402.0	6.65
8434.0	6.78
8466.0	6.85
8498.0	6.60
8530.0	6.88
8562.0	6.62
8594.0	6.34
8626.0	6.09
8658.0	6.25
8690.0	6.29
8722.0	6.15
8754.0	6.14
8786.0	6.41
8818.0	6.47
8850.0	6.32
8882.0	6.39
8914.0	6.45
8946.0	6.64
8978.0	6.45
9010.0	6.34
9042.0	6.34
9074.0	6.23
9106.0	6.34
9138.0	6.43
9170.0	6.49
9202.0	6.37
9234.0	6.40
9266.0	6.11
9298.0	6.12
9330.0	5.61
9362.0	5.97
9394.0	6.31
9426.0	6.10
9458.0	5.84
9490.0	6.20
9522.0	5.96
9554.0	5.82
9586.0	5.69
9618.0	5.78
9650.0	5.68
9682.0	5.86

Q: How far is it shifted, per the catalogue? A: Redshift 0.212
